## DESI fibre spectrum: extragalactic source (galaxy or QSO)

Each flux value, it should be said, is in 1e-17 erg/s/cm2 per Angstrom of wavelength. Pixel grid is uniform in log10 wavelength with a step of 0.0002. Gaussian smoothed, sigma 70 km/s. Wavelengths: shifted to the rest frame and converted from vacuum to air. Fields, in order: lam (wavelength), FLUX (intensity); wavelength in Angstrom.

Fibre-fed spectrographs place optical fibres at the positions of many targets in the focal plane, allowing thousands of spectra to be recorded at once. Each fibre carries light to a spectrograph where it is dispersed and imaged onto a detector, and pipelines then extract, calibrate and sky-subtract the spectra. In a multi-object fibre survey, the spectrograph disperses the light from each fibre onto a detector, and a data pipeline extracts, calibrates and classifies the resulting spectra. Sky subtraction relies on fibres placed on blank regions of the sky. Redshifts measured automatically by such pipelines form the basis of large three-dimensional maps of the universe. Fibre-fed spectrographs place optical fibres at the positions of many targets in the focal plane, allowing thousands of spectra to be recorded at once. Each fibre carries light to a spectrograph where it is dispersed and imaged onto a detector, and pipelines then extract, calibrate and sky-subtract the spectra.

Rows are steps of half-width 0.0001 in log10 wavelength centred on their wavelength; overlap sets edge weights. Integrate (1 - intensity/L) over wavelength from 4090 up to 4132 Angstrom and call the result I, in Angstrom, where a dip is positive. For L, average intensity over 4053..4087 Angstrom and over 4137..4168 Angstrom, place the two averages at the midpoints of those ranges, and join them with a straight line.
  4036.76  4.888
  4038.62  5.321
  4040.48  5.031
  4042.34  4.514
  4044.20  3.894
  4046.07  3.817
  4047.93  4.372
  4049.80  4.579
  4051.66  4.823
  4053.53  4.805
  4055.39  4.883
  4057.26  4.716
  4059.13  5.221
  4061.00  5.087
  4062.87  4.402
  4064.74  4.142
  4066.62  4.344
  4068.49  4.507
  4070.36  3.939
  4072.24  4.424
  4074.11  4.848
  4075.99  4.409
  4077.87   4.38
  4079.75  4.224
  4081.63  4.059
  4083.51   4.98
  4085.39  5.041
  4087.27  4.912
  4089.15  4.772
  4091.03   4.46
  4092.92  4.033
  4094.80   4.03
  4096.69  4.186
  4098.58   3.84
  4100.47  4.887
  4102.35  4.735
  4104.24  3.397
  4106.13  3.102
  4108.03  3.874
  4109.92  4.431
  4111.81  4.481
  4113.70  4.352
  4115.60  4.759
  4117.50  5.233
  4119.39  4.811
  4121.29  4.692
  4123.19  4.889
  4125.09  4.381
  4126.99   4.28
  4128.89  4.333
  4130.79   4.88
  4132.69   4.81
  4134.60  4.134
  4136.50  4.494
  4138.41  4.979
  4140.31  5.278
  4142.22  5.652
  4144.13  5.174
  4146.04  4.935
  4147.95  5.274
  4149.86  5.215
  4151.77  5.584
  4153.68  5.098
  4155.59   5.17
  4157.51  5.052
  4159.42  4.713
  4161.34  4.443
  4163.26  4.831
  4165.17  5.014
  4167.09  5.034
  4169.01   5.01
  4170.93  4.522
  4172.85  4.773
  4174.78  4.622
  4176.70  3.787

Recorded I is 4.0 Angstrom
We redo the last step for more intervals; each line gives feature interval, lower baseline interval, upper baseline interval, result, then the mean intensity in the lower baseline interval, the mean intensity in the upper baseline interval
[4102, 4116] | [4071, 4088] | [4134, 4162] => 2.0 Angstrom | 4.57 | 5.03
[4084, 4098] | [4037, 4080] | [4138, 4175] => 0.7 Angstrom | 4.56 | 5.03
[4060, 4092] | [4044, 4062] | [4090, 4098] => -1.1 Angstrom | 4.65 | 4.17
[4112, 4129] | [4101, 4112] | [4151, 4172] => -1.6 Angstrom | 4.01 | 4.95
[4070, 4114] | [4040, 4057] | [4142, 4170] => 3.8 Angstrom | 4.52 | 5.06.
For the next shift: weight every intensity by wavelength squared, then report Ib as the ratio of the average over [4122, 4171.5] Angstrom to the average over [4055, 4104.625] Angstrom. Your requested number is 1.13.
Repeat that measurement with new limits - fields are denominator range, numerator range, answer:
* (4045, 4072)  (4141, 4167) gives 1.17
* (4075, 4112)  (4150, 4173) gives 1.19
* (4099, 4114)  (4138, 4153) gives 1.30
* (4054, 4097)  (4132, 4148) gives 1.13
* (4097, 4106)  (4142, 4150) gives 1.30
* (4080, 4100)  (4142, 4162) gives 1.19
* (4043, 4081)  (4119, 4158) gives 1.14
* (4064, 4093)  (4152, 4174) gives 1.14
